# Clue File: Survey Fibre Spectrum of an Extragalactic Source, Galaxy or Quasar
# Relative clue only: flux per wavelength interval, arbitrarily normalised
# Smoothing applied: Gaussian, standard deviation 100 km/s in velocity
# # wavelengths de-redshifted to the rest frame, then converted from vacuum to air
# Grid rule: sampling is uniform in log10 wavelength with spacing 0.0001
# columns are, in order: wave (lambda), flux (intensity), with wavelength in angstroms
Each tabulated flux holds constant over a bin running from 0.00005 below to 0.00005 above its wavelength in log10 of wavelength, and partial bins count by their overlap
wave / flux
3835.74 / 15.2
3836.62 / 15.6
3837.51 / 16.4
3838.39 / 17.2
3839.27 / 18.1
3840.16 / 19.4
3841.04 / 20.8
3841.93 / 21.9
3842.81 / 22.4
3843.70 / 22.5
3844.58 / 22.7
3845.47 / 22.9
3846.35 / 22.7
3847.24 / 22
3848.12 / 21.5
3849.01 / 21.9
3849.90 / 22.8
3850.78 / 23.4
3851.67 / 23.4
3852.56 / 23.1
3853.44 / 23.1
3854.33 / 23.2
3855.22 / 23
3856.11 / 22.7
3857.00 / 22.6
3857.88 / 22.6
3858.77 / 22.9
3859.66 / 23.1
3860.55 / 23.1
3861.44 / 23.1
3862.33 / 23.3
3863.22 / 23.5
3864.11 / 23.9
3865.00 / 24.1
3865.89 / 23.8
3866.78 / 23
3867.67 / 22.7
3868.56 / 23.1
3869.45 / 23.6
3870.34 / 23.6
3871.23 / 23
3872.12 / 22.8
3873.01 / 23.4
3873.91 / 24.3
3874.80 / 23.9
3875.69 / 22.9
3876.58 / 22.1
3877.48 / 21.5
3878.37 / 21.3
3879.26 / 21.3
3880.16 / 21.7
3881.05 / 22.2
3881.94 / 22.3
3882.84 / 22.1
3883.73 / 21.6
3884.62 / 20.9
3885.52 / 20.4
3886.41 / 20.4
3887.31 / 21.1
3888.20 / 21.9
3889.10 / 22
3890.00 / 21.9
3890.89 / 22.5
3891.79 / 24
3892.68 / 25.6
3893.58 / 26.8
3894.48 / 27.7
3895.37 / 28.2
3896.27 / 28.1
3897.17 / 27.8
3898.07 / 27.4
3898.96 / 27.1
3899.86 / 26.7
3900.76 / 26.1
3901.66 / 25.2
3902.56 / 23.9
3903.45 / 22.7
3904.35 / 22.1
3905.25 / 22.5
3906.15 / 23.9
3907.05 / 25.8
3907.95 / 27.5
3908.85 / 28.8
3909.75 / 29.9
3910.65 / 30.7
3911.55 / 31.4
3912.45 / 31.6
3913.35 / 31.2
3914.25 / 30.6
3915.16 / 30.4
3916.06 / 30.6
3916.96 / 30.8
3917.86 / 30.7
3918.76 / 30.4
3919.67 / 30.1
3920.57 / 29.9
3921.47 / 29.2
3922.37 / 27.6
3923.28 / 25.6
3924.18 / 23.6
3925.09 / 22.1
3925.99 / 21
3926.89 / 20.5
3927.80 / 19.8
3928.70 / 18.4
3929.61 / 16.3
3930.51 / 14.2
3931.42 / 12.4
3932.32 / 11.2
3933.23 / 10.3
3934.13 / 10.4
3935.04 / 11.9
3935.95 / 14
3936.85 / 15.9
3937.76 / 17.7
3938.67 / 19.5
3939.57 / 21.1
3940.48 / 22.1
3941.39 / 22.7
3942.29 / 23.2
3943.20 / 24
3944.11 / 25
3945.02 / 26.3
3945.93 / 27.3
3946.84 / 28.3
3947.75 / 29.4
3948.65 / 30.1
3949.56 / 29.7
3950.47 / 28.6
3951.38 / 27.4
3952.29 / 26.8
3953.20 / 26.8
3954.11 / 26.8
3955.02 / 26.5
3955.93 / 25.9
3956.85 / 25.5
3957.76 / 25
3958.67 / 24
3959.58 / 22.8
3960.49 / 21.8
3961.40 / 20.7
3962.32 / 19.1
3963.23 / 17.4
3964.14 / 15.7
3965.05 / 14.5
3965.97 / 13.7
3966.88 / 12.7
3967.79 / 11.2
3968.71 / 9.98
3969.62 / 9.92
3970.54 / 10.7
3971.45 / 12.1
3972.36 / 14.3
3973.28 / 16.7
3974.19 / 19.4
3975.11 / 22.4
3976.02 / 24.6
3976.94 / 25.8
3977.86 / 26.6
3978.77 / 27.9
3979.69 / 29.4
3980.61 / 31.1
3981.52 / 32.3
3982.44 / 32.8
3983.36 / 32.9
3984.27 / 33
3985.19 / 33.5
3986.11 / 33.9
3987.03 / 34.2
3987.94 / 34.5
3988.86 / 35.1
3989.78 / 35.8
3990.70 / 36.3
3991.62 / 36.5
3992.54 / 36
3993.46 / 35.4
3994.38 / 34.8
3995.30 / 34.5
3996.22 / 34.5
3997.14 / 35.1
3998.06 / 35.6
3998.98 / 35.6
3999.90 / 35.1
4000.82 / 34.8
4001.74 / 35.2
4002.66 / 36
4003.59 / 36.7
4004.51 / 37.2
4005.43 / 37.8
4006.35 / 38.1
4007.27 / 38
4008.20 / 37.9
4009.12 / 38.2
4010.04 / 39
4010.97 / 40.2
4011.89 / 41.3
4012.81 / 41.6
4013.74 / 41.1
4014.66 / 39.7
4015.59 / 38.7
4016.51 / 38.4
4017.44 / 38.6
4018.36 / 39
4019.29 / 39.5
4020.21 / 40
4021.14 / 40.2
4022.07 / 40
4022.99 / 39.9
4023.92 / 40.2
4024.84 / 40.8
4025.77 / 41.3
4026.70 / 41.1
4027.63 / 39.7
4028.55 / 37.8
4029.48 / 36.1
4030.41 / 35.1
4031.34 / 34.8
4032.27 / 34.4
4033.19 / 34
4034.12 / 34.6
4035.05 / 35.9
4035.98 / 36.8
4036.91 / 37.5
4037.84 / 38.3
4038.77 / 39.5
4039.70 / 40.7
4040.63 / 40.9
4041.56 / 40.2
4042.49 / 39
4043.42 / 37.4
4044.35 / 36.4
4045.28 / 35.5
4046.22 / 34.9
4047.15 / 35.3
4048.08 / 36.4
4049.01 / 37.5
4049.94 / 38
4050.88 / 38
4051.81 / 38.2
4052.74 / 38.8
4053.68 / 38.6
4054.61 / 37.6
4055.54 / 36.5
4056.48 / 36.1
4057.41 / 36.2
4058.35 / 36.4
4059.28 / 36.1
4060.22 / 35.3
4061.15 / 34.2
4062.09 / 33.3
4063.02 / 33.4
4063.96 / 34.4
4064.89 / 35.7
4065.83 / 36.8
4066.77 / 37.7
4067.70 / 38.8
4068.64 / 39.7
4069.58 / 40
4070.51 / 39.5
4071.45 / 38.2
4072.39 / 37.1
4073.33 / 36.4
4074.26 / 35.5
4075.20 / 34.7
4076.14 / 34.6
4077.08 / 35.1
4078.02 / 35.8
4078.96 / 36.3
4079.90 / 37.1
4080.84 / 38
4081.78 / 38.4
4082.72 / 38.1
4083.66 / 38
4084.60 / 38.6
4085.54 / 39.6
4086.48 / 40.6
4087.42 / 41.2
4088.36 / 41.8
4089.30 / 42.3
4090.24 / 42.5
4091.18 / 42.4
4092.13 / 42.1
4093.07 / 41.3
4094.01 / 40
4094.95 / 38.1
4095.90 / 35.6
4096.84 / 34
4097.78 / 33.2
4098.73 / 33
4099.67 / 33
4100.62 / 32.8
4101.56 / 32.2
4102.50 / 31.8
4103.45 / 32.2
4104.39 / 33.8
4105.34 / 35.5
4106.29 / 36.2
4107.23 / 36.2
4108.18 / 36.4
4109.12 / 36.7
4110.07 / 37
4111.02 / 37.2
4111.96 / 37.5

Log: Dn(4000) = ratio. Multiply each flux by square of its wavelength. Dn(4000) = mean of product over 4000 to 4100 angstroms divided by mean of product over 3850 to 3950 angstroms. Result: 1.7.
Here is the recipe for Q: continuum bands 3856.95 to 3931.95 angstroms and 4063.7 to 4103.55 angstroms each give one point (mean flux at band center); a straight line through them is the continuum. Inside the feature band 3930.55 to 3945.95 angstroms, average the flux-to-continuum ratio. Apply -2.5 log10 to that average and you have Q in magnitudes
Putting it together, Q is 0.45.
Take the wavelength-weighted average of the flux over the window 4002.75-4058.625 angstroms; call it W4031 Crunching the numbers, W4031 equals 38.1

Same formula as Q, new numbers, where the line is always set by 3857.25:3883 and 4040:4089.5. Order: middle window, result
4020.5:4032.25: -0.13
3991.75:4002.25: -0.09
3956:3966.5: 0.42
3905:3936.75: 0.12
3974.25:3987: 0.06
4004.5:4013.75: -0.18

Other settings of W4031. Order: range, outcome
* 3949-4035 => 31.1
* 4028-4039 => 36.2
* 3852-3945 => 23.4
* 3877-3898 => 23.3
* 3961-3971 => 14.1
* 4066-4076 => 37.6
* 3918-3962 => 22.8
